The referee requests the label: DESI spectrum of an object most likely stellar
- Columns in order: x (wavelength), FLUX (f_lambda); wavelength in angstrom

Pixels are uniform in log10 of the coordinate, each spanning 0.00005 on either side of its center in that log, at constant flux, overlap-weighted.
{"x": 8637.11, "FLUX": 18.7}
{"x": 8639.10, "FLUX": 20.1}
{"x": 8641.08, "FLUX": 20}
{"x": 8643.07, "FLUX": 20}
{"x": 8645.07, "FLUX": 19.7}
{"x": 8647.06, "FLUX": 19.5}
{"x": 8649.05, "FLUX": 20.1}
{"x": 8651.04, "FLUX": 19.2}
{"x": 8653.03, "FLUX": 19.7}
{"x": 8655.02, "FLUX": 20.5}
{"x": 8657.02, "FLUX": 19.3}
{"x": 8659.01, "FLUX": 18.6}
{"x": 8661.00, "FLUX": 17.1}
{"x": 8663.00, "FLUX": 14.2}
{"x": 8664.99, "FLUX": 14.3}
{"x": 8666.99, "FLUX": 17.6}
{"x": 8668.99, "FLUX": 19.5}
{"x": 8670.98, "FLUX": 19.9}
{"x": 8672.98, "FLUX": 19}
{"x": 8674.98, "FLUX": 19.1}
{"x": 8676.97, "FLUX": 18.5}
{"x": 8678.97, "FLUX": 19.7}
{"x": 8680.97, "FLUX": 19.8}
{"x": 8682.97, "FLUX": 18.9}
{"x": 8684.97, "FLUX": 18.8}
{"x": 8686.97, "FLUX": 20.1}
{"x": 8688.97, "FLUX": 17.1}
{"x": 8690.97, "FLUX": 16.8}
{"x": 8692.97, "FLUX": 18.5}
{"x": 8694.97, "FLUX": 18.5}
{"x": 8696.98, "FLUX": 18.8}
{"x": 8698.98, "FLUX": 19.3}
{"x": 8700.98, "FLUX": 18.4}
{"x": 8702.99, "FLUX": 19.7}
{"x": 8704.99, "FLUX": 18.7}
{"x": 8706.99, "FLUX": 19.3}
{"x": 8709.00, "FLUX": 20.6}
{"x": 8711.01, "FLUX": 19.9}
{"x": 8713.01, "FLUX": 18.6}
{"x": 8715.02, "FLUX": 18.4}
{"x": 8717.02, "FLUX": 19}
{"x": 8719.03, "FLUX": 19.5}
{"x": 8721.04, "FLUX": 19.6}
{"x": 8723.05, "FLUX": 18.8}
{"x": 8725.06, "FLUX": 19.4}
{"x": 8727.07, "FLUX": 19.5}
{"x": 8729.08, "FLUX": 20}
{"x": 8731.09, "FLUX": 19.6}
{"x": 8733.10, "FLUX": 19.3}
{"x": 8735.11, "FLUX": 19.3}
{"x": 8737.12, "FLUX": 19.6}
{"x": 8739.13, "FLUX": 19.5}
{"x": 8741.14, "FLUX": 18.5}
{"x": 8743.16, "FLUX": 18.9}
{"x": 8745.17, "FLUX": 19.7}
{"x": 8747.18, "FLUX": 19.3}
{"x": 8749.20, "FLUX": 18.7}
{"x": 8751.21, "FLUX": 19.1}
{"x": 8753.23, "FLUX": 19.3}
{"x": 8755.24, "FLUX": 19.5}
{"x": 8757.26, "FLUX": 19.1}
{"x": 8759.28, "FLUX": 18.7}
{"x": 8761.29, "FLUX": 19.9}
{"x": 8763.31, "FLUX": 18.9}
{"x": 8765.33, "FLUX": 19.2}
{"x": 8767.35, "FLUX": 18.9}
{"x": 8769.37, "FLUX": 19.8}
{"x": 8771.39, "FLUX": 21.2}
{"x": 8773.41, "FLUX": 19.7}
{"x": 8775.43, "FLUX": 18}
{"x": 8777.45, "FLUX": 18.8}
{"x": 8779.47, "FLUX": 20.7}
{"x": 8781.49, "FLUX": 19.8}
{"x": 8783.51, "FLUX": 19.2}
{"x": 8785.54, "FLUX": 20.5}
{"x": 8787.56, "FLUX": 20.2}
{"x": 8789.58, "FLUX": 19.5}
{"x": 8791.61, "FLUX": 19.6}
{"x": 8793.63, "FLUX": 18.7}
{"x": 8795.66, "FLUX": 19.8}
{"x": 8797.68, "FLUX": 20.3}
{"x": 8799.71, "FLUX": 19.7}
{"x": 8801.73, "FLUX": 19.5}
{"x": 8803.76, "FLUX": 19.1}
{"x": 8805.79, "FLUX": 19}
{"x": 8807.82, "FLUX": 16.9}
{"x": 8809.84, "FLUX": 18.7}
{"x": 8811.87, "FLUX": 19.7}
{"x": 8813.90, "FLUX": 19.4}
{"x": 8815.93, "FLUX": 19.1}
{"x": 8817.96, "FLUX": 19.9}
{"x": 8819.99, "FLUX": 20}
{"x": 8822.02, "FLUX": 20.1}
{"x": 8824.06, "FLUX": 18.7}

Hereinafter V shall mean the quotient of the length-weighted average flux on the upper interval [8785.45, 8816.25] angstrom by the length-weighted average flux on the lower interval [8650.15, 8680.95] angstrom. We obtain 1.05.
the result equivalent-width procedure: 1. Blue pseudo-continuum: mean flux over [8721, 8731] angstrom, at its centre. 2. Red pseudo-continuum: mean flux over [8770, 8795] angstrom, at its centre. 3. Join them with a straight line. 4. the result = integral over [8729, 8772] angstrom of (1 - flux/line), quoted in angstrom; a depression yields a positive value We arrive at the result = 0.5 angstrom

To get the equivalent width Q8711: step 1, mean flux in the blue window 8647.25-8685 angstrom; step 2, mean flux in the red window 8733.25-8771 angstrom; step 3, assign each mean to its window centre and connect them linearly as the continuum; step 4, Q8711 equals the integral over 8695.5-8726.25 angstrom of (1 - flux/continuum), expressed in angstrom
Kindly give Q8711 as -0.4 angstrom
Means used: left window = 18.6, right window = 19.3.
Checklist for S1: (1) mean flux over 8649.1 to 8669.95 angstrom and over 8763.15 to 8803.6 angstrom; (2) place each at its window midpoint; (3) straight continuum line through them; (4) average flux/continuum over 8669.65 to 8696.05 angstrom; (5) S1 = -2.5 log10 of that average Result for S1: -0.03 mag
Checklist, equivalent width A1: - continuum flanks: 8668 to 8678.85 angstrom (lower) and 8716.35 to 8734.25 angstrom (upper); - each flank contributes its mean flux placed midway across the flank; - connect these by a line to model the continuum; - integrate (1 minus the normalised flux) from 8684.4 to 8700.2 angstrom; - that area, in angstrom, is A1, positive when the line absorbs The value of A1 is 0.7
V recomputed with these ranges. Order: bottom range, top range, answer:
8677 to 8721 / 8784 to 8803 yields 1.04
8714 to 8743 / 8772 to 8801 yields 1.02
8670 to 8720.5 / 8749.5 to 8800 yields 1.03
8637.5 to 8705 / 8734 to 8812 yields 1.03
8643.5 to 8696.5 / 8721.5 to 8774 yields 1.04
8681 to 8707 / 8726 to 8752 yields 1.03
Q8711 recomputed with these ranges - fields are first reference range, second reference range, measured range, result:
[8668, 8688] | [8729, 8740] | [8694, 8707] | 0.3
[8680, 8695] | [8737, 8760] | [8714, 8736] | -0.4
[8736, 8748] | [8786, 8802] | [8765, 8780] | 0.0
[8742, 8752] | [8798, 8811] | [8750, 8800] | -1.3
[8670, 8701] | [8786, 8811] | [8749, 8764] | 0.0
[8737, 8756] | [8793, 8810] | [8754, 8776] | -0.2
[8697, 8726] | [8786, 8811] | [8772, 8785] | -0.1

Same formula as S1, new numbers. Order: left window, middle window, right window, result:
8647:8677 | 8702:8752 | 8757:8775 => -0.01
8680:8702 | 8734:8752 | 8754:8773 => 0.00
